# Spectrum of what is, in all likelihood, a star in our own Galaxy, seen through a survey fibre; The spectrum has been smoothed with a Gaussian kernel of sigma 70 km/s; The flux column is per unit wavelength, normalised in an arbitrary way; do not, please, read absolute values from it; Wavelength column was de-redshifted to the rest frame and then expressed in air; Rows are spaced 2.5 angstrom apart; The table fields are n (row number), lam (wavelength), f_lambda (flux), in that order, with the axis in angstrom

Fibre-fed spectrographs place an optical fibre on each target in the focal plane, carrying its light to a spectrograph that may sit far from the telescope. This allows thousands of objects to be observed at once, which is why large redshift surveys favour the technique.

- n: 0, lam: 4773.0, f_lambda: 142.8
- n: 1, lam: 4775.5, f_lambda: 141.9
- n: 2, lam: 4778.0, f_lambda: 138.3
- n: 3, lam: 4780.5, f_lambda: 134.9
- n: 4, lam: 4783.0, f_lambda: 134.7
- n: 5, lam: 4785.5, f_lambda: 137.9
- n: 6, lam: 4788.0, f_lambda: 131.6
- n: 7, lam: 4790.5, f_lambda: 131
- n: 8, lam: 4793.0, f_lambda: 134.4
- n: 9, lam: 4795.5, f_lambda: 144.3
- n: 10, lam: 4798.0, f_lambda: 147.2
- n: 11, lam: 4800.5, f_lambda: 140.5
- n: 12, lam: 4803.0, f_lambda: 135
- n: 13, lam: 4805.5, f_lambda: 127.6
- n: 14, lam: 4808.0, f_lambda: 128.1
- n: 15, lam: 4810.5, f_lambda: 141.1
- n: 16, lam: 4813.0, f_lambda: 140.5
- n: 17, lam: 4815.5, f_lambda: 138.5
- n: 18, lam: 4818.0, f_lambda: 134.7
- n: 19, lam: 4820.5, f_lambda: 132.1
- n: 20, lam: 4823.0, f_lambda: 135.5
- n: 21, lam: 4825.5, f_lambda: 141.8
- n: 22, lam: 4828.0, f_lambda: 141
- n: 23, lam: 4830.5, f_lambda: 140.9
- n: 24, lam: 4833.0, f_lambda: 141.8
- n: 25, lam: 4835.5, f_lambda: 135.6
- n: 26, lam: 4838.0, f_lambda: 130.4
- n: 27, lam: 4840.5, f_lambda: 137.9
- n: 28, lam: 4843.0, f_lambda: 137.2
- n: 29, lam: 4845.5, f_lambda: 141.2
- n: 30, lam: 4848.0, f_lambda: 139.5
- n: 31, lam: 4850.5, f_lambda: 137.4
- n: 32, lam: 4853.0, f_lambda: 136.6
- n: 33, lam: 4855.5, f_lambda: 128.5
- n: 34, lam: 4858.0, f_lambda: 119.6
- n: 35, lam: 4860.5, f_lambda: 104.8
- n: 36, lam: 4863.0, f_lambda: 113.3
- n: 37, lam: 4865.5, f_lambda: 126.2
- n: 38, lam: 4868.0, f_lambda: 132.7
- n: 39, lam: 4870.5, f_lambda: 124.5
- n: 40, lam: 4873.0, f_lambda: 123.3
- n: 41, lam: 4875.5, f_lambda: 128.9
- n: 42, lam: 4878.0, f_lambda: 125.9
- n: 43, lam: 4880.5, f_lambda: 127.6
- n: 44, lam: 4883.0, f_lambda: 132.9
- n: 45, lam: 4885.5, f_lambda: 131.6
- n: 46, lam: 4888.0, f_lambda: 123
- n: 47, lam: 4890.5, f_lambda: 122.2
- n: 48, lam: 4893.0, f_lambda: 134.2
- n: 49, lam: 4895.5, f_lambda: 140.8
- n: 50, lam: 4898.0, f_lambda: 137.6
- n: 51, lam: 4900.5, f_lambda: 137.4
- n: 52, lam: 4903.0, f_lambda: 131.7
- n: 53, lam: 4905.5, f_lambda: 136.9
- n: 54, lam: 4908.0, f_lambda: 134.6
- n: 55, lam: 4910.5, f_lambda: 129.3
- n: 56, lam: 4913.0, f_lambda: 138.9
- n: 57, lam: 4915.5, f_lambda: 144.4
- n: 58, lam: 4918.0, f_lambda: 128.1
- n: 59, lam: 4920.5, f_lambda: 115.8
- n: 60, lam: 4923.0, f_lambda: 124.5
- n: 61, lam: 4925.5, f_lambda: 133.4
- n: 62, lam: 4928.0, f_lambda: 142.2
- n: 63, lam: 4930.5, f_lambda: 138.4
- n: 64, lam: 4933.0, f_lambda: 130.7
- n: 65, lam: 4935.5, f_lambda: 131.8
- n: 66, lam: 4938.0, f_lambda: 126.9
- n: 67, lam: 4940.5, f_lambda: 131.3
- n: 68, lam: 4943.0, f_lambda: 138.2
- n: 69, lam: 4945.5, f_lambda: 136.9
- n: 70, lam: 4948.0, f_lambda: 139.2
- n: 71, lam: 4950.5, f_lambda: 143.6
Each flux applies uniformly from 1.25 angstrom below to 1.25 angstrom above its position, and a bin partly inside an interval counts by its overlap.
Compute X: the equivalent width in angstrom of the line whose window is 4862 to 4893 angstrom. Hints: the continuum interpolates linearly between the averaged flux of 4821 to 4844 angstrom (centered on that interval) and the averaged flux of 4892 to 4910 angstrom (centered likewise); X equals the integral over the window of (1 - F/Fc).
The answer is 2.3 angstrom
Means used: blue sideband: 138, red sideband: 136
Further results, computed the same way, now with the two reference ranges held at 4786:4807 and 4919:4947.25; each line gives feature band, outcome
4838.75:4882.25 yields 1.85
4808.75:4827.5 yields -0.27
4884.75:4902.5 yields 0.11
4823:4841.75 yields -0.42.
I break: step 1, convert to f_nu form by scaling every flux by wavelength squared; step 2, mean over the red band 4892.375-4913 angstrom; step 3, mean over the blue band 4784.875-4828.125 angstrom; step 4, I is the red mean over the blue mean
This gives 1.03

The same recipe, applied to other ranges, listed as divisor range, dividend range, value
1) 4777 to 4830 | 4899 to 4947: 1.02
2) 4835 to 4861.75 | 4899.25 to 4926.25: 1.03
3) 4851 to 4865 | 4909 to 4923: 1.10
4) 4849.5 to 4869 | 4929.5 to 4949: 1.11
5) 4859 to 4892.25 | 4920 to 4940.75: 1.08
